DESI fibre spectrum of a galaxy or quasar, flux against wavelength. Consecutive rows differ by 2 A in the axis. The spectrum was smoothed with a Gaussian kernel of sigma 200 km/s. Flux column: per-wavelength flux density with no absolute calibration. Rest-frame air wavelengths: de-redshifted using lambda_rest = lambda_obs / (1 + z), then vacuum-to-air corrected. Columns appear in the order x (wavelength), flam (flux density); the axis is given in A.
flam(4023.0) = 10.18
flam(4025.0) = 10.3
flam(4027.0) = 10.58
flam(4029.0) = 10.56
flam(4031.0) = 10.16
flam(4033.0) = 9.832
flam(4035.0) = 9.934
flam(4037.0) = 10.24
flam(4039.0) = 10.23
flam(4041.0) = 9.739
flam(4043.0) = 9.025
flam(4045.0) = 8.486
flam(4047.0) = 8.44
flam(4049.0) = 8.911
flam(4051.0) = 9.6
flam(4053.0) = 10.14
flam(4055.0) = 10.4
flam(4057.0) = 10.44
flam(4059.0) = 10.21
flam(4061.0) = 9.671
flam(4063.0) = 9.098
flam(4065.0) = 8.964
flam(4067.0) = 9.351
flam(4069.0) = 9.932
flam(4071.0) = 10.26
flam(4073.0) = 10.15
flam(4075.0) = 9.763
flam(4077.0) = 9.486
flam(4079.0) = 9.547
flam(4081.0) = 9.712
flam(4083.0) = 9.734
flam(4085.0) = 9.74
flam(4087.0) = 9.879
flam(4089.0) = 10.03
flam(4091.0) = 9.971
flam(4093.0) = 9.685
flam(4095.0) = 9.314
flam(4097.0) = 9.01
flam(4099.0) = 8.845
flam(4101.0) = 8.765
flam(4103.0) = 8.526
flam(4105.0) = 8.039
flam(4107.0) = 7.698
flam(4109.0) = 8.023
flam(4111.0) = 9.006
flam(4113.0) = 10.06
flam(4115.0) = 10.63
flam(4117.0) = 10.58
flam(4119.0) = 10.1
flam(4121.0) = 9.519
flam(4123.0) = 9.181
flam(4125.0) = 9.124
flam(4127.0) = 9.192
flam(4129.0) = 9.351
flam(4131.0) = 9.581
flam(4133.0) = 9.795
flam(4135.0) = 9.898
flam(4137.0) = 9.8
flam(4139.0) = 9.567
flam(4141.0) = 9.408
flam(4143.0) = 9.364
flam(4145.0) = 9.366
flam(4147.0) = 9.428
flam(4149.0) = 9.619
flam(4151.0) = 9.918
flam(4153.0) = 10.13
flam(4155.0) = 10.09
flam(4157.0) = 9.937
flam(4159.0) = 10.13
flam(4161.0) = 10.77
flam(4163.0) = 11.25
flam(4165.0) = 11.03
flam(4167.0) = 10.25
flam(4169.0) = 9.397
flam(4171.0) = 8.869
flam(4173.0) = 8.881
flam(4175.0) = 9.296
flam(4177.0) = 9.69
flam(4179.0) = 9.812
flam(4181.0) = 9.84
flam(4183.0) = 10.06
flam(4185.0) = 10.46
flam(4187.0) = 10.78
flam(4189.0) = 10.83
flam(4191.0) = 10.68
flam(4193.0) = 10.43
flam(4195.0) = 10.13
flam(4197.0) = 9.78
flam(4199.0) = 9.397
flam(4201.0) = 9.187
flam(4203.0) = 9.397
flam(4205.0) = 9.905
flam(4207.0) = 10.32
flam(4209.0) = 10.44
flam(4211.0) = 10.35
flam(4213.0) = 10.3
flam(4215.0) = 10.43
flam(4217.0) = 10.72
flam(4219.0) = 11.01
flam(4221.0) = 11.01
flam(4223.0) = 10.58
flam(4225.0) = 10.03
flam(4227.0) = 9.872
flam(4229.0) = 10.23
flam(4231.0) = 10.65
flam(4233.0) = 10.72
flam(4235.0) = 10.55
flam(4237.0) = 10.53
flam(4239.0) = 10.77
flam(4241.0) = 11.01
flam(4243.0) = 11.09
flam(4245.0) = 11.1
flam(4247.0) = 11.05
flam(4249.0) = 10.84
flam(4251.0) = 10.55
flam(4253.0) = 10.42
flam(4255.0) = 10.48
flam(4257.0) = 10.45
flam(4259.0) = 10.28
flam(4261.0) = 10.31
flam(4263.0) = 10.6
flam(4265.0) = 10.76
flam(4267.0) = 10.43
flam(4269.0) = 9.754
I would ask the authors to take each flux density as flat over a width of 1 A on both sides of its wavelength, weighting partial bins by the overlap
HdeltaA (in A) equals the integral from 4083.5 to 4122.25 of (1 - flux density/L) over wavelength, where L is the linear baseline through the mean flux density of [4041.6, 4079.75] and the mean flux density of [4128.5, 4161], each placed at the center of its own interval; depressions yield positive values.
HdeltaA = 1.28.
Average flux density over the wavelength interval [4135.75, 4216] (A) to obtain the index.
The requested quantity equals 9.97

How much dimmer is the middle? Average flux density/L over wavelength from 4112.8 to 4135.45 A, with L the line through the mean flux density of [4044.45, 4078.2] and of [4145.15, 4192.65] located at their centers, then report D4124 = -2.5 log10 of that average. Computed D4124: 0.01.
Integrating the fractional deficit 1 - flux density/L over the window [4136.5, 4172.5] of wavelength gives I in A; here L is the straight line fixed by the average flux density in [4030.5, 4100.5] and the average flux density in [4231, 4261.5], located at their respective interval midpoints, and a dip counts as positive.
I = 0.9 A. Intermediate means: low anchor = 9.65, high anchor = 10.7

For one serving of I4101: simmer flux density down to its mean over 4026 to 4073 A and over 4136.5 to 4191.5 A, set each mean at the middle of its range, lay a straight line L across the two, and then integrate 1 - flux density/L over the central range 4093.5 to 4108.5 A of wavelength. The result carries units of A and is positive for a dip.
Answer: 1.9 A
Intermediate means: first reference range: 9.76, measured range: 8.62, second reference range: 9.95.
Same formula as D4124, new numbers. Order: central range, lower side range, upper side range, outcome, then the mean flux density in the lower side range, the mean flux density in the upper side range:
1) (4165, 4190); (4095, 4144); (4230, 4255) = 0.010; 9.29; 10.8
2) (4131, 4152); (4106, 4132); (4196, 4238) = -0.003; 9.39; 10.3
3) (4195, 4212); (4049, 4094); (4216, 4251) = 0.070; 9.79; 10.7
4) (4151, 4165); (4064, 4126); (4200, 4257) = -0.050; 9.44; 10.5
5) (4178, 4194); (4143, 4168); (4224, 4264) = -0.008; 10.1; 10.6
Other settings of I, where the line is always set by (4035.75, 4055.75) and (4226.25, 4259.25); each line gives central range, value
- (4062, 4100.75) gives 0.5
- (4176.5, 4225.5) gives 0.8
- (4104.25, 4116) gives 1.1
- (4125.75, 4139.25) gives 0.6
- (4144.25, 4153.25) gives 0.4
